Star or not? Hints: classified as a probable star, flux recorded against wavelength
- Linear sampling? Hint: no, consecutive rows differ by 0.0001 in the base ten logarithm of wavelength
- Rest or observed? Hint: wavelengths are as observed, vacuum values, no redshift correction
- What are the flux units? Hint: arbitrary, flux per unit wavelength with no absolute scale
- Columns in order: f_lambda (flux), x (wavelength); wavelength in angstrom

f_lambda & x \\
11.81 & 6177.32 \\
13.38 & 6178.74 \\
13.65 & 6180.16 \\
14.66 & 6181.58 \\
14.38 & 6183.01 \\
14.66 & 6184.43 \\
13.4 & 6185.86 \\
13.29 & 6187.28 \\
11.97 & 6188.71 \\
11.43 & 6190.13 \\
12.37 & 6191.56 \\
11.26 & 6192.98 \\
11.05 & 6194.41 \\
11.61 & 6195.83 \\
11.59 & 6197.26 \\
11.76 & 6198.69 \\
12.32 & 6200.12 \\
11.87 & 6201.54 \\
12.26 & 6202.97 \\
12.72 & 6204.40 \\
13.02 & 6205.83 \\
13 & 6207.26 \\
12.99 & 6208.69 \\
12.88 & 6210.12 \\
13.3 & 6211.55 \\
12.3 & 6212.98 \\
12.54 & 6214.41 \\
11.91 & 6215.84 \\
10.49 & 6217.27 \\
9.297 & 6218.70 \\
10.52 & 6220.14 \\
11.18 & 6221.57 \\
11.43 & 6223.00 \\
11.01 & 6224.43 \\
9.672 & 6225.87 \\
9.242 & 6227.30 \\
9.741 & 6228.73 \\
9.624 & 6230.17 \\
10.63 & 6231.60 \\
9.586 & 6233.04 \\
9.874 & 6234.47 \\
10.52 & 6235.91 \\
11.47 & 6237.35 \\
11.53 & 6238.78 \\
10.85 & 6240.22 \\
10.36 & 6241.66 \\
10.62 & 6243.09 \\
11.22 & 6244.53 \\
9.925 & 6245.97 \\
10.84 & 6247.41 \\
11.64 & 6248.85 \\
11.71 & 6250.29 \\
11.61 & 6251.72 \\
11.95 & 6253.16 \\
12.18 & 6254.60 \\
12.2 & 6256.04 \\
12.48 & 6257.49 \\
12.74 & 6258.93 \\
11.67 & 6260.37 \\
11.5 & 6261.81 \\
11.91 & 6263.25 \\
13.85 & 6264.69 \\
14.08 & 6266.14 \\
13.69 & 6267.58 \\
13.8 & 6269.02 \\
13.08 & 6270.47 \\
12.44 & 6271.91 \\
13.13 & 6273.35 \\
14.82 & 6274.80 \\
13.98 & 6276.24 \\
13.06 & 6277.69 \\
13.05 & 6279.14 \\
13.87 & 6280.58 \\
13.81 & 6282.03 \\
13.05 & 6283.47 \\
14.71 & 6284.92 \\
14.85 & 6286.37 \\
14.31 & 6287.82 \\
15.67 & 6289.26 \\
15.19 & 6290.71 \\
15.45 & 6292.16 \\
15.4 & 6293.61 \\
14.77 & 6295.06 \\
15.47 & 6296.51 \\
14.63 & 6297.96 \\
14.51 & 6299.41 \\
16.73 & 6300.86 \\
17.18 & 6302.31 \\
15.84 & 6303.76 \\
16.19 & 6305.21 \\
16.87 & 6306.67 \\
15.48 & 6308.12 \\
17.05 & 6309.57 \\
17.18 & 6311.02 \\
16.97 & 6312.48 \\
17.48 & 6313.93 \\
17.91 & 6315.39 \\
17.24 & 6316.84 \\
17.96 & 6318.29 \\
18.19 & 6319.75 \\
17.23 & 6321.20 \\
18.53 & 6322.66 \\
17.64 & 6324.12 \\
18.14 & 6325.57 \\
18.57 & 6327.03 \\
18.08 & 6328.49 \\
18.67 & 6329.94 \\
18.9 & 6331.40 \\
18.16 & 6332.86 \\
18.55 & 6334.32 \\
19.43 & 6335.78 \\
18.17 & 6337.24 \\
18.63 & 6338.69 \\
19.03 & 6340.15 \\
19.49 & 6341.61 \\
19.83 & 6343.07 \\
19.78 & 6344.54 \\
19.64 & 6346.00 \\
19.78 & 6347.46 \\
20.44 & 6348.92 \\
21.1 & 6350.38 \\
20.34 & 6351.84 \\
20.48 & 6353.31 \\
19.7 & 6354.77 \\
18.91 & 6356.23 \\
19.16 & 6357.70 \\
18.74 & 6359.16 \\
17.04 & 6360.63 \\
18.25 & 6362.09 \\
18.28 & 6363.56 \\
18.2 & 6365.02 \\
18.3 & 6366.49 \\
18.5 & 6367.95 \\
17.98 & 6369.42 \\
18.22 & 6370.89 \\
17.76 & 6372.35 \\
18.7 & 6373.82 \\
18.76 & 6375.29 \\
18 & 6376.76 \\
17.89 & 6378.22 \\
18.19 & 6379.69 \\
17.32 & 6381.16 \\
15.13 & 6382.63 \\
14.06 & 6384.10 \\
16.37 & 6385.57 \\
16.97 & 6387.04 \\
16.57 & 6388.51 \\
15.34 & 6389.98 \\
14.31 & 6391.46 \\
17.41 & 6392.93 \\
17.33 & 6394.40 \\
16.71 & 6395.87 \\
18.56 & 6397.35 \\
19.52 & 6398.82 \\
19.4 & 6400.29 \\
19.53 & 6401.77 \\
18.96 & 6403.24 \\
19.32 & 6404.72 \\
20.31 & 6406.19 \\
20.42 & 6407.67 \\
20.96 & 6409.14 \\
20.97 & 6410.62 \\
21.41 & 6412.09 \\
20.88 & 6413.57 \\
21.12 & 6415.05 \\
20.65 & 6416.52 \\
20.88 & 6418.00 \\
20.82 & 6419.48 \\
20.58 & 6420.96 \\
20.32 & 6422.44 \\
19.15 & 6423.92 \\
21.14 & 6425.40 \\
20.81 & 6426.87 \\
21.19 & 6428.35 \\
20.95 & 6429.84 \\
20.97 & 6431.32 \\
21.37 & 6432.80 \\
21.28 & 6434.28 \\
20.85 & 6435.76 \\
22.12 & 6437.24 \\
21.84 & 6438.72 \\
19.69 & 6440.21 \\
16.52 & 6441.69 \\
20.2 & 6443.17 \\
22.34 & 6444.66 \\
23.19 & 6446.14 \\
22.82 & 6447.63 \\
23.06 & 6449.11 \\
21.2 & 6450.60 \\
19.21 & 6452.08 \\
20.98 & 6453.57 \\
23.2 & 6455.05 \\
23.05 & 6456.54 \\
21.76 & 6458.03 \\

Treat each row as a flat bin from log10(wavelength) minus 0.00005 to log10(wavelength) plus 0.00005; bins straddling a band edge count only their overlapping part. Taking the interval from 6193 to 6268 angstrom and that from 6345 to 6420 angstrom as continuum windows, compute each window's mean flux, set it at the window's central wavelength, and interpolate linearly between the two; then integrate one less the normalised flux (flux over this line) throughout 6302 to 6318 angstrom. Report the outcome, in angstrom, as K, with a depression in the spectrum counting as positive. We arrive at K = -1.7 angstrom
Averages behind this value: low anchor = 11.5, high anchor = 18.7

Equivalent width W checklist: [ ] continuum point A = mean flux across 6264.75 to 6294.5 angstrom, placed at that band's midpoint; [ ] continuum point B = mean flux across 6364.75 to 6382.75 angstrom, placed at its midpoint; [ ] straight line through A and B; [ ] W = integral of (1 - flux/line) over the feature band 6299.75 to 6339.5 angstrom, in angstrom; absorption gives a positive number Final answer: -4.8 angstrom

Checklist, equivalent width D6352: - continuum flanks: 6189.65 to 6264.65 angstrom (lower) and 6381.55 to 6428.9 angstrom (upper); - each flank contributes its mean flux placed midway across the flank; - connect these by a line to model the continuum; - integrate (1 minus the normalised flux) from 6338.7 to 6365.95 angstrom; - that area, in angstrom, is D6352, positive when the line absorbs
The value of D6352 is -4.26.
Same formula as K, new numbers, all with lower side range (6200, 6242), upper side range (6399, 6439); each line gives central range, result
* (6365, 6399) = 2.9 angstrom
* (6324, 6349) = -3.3 angstrom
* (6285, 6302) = -0.6 angstrom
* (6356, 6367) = -0.3 angstrom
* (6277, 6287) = 0.3 angstrom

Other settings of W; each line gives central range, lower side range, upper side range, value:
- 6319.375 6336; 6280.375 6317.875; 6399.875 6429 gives -1.4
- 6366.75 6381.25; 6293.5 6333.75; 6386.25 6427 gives 0.3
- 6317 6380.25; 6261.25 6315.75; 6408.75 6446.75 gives -4.9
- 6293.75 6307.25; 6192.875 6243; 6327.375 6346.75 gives 0.7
